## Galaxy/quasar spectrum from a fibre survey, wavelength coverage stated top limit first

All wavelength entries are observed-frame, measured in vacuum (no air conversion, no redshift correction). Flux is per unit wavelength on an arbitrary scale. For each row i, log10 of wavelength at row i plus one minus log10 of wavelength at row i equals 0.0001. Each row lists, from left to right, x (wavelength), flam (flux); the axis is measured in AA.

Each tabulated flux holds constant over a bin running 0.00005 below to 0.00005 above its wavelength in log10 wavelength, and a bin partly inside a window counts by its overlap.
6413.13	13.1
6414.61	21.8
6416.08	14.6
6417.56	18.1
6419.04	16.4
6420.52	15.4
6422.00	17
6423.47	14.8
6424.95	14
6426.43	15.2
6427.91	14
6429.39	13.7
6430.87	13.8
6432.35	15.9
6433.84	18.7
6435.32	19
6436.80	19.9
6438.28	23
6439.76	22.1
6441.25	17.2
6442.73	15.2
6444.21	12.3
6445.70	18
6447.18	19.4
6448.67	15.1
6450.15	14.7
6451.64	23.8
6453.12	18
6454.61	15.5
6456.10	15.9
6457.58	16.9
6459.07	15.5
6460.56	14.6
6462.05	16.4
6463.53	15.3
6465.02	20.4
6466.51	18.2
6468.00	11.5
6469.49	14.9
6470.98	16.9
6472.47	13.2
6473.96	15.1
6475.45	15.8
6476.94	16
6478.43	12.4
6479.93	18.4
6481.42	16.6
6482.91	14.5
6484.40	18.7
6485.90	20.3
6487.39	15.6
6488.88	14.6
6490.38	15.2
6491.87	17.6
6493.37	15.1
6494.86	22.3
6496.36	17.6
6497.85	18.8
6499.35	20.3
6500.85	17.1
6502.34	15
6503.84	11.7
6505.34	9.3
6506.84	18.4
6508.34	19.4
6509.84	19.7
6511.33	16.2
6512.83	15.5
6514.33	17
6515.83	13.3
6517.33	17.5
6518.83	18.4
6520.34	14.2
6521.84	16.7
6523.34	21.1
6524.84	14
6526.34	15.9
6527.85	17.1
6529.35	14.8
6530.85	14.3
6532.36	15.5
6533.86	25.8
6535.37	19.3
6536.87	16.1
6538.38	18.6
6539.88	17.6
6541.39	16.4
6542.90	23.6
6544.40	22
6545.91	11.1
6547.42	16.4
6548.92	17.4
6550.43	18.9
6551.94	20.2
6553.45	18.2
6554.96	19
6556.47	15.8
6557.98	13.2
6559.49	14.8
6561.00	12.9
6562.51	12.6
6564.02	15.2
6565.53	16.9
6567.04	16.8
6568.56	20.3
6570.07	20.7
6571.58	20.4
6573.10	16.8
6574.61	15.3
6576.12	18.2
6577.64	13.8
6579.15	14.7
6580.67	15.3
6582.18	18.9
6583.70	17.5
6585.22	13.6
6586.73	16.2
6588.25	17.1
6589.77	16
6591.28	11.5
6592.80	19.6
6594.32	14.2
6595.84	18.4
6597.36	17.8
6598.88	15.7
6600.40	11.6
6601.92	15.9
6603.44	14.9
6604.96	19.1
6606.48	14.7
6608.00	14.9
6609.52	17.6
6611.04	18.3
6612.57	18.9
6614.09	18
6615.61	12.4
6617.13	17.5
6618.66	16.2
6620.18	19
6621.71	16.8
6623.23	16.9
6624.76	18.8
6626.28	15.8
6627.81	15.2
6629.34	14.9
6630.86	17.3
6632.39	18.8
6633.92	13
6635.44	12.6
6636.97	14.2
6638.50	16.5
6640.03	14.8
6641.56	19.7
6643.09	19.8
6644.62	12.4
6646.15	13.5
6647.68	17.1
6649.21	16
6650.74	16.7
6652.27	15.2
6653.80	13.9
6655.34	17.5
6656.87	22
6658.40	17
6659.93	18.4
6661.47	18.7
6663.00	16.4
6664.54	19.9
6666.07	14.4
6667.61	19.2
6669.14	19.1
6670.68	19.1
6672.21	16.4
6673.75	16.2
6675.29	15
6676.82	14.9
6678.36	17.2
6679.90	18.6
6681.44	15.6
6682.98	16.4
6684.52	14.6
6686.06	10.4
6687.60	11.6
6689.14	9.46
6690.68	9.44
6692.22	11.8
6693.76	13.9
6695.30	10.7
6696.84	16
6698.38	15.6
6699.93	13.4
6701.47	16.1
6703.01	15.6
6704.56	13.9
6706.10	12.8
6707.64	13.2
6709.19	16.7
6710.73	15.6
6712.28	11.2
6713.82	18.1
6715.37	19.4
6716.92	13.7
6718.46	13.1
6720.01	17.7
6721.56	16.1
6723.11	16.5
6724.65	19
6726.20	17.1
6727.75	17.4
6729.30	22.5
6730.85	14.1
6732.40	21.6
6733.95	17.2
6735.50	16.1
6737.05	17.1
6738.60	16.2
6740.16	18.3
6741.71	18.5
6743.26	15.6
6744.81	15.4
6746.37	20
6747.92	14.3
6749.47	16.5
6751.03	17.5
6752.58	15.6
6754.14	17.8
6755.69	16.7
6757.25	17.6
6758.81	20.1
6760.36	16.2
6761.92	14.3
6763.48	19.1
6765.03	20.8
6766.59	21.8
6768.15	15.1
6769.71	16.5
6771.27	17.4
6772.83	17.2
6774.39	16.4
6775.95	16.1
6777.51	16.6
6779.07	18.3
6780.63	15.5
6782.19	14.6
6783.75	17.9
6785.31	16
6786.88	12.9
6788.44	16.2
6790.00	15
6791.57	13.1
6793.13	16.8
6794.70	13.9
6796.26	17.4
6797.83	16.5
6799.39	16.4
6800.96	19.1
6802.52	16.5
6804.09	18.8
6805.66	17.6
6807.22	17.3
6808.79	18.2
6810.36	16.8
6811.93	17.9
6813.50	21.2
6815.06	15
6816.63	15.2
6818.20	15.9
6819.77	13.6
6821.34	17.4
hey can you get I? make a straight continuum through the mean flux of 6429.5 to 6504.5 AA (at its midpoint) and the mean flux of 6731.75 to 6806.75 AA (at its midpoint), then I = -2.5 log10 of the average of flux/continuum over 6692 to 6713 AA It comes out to 0.195 mag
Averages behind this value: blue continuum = 16.8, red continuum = 16.9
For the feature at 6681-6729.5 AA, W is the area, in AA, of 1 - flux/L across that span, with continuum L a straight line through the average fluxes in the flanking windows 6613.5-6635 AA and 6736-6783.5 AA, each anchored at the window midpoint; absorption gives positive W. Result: 6.03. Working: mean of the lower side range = 16.4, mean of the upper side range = 17.1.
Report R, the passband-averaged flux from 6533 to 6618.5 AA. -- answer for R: 16.9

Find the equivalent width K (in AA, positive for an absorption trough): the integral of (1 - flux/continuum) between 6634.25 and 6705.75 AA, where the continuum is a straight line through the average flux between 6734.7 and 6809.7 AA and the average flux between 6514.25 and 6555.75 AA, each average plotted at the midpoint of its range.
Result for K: 6.6 AA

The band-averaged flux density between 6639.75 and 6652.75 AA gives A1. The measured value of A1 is 16.2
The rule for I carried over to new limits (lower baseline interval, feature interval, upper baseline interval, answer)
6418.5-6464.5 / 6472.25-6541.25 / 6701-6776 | 0.000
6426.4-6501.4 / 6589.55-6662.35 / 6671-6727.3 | -0.063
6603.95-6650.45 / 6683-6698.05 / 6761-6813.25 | 0.320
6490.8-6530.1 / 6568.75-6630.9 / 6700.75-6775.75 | 0.013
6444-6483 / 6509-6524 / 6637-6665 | -0.037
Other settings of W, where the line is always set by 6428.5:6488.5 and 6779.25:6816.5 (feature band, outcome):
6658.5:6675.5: -1.0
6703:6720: 1.7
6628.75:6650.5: 1.1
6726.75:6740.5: -1.0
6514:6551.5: -1.6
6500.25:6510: 0.7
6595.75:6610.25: 0.6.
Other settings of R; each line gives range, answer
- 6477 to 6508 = 16.5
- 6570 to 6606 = 16.3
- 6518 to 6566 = 17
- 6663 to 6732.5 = 15.5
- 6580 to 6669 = 16.5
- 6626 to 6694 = 15.8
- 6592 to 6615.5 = 16.5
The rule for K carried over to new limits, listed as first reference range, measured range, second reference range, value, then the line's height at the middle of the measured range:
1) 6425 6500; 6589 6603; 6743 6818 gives 1.0 AA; 16.8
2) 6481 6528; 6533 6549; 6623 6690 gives -2.0 AA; 16.6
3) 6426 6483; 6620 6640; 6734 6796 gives 0.7 AA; 16.6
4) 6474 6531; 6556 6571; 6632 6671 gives 0.6 AA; 16.6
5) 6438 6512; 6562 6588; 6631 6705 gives -0.9 AA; 16.1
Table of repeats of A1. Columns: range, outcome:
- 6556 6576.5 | 16.4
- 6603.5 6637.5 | 16.4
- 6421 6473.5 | 16.6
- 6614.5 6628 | 16.6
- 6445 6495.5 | 16.5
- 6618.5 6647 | 16.1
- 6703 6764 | 16.6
